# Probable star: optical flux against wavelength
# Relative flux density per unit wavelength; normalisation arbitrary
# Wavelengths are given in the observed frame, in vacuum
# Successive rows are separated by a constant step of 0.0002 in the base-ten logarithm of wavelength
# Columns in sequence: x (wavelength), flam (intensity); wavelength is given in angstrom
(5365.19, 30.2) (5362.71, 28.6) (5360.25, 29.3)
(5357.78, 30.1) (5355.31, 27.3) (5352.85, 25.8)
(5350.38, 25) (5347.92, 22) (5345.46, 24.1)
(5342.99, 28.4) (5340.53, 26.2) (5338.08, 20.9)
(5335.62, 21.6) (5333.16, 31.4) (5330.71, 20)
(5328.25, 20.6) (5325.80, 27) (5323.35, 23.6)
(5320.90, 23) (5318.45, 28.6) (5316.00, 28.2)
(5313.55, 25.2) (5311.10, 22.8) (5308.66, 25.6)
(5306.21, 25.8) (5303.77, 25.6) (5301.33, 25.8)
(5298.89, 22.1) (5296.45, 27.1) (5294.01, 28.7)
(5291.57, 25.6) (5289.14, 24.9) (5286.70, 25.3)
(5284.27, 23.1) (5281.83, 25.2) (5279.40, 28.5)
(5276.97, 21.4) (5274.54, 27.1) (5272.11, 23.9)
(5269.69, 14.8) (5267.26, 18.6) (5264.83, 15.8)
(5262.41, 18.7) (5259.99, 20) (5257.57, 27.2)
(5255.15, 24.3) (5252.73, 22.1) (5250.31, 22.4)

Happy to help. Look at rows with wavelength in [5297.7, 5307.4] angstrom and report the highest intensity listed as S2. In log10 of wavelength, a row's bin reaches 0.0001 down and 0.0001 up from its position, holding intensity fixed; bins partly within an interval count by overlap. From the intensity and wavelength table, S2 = 25.8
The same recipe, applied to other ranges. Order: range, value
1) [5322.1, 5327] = 27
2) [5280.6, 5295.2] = 28.7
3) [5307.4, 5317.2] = 28.2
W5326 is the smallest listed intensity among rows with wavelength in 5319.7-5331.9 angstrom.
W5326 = 20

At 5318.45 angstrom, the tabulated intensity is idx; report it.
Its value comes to 28.6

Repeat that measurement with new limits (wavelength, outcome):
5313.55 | 25.2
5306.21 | 25.8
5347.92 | 22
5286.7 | 25.3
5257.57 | 27.2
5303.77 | 25.6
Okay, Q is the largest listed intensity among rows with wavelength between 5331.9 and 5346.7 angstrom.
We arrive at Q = 31.4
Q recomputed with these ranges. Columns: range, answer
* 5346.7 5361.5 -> 30.1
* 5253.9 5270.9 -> 27.2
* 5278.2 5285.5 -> 28.5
